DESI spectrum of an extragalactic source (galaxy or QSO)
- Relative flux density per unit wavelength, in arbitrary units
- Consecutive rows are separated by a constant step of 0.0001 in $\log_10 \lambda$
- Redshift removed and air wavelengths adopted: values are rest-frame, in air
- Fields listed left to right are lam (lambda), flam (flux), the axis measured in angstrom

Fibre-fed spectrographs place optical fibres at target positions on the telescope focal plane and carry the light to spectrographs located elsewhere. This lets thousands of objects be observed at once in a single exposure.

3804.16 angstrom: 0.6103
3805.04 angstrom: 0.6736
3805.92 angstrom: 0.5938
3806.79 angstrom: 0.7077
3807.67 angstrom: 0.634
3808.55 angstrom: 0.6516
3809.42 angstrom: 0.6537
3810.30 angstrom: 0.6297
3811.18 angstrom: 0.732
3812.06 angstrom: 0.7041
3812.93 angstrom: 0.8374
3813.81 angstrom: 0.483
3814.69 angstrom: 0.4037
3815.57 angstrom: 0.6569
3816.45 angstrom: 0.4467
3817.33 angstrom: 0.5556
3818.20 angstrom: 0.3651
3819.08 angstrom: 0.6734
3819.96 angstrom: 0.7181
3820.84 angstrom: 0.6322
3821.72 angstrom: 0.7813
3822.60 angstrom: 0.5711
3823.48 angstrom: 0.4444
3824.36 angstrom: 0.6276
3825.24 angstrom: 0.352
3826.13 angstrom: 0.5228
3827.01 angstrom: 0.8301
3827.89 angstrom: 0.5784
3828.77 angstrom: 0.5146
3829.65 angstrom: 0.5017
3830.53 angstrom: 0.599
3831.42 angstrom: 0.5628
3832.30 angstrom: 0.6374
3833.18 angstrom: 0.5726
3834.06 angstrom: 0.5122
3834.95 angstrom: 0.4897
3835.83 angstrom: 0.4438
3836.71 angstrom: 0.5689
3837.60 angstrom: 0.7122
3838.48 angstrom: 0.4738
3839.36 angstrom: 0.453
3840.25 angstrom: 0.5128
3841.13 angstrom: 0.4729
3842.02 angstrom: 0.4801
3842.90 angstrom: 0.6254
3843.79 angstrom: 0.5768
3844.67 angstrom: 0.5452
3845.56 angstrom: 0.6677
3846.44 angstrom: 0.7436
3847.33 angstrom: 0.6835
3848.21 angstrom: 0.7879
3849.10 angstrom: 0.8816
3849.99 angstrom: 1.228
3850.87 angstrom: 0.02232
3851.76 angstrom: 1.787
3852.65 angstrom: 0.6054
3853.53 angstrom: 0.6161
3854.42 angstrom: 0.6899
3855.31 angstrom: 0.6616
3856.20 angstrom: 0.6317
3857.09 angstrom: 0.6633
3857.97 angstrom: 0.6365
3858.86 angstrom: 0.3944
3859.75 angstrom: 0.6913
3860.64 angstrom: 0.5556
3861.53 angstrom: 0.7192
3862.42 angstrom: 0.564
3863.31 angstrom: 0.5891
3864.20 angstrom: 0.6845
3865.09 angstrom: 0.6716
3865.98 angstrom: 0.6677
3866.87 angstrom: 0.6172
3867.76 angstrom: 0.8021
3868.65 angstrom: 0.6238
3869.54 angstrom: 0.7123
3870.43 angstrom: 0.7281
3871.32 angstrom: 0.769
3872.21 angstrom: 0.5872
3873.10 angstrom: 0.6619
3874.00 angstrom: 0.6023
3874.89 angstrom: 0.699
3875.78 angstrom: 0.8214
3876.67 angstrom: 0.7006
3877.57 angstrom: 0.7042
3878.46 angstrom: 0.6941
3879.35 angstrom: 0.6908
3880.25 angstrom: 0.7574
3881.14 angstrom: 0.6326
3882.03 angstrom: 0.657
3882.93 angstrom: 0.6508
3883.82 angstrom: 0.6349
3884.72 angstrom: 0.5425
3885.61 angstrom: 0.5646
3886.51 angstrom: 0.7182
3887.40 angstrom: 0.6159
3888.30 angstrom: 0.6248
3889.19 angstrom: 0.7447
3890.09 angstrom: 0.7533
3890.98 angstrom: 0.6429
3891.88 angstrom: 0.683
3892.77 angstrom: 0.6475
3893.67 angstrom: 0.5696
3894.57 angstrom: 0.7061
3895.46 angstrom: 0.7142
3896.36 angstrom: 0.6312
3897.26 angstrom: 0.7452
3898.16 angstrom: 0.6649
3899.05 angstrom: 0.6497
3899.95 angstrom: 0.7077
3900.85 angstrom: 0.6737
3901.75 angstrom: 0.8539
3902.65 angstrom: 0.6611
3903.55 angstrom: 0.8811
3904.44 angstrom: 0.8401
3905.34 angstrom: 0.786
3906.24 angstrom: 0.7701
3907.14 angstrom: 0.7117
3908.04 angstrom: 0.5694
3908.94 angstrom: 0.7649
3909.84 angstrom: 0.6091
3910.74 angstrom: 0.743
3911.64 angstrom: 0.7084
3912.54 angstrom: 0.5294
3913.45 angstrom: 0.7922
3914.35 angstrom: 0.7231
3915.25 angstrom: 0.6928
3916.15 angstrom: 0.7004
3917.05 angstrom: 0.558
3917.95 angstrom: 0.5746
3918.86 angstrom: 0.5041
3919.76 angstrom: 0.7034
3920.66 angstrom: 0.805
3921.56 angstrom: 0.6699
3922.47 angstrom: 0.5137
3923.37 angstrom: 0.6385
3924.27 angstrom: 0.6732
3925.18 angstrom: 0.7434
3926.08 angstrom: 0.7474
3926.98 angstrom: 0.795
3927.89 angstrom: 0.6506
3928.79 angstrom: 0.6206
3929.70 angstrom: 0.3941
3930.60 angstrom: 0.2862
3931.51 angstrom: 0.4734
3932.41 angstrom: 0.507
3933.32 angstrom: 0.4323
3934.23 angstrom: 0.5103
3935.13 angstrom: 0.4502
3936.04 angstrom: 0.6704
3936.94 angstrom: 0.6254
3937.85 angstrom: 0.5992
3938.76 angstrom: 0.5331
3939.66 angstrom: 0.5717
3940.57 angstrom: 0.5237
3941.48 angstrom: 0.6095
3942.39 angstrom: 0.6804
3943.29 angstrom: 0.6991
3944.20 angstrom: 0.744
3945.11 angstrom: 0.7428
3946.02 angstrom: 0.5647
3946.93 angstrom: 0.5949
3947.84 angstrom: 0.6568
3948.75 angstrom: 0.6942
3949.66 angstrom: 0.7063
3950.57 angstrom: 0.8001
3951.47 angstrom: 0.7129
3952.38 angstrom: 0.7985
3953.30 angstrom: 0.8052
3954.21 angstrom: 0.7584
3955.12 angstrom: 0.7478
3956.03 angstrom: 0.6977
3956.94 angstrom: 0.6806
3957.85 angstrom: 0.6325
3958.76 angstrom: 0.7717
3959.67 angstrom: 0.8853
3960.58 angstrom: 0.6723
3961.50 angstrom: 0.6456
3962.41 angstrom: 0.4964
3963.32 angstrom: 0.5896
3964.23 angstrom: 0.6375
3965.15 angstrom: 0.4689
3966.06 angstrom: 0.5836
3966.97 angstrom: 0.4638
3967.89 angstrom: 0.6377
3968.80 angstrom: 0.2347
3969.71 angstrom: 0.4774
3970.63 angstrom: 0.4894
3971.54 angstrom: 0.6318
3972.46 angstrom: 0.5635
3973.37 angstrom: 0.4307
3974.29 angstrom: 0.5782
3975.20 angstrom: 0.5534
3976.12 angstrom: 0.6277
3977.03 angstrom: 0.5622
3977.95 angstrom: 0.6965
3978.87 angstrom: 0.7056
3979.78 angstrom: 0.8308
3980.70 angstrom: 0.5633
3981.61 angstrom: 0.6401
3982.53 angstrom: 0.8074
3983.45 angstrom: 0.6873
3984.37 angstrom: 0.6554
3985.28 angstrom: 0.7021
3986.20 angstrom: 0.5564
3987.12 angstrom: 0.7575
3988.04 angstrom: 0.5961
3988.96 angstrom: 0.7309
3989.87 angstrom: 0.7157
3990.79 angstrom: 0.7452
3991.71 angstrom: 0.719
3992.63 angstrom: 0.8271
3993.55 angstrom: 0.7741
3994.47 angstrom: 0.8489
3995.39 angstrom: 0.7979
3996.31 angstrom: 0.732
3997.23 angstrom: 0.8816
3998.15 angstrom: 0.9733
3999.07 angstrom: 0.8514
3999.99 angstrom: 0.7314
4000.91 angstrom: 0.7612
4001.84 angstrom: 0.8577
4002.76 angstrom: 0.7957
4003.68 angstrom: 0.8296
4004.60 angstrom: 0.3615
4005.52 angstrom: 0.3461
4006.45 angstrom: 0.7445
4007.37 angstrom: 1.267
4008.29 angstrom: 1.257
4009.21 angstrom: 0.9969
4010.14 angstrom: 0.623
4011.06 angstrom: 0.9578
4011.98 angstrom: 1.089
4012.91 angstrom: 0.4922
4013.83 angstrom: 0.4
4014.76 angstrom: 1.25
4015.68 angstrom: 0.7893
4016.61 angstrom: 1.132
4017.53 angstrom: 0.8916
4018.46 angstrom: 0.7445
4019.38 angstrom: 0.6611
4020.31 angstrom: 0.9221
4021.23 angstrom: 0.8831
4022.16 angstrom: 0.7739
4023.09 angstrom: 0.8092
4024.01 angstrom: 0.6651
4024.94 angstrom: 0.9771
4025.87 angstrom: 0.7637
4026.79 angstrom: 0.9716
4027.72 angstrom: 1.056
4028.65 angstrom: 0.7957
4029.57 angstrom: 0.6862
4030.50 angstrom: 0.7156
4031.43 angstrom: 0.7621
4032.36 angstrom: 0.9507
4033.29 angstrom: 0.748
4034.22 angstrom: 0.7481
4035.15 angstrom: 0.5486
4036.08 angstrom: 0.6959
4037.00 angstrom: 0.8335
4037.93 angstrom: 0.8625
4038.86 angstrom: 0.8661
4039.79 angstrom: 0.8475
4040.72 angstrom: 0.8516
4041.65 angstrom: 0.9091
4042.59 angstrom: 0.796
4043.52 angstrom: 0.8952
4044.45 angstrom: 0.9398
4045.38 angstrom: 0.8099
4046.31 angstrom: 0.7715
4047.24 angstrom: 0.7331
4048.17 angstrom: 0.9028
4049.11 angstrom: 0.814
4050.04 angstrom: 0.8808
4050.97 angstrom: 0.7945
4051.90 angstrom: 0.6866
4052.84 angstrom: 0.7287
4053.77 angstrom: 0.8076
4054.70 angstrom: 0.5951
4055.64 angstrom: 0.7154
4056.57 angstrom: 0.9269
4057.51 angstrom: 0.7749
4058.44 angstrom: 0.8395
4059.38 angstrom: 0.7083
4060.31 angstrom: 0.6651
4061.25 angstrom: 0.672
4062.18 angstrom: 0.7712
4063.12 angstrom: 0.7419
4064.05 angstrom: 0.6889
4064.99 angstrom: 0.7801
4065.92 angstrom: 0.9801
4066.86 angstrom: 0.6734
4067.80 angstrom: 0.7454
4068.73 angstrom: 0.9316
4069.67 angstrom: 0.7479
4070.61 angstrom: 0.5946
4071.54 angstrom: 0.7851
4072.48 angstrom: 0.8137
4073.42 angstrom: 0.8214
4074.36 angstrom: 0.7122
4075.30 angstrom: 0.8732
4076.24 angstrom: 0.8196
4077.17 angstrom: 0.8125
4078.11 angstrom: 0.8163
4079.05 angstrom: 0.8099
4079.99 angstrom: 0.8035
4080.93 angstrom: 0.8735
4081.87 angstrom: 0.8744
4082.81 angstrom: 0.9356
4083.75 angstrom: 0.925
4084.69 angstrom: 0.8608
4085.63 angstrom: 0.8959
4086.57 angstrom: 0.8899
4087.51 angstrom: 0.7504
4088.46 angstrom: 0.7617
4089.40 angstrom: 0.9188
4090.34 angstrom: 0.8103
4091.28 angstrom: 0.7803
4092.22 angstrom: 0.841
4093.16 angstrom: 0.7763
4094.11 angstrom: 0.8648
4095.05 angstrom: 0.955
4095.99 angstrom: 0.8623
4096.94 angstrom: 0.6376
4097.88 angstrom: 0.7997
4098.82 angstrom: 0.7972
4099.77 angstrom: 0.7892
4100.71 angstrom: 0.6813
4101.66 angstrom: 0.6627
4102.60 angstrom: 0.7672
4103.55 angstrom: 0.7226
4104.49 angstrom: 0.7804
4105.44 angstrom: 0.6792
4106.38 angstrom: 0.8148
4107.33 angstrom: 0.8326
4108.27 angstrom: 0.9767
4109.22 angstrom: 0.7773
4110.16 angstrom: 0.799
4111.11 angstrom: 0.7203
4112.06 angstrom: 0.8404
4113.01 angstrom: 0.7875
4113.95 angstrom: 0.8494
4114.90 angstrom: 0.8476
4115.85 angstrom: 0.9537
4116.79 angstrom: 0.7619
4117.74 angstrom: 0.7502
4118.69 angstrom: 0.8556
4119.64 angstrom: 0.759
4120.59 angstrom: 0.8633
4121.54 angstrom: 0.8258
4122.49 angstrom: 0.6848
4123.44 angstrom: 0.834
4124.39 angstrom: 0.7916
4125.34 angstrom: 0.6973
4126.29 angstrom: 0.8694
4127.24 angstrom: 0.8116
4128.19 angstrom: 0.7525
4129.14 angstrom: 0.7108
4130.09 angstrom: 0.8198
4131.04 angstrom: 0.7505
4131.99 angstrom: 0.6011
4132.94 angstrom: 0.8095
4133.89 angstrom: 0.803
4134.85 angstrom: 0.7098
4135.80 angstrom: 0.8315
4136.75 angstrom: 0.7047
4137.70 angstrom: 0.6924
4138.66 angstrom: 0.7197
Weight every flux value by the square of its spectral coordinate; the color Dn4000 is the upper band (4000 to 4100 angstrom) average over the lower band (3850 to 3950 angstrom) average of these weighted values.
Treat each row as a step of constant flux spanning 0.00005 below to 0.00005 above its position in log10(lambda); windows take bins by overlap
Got 1.32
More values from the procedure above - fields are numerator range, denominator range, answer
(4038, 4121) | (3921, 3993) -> 1.35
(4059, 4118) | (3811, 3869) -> 1.46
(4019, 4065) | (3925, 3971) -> 1.35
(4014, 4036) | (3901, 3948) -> 1.36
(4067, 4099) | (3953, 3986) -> 1.38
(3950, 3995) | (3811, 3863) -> 1.14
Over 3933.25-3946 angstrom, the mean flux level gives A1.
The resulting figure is 0.603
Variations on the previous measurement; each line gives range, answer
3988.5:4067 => 0.804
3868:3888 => 0.672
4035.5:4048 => 0.831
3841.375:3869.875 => 0.68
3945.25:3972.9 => 0.638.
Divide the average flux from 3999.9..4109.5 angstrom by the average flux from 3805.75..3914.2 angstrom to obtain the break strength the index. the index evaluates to 1.24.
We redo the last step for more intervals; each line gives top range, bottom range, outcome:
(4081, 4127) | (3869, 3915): 1.17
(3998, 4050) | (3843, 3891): 1.20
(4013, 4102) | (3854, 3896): 1.22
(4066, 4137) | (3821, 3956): 1.23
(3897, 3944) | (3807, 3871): 1.03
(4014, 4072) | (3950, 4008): 1.17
